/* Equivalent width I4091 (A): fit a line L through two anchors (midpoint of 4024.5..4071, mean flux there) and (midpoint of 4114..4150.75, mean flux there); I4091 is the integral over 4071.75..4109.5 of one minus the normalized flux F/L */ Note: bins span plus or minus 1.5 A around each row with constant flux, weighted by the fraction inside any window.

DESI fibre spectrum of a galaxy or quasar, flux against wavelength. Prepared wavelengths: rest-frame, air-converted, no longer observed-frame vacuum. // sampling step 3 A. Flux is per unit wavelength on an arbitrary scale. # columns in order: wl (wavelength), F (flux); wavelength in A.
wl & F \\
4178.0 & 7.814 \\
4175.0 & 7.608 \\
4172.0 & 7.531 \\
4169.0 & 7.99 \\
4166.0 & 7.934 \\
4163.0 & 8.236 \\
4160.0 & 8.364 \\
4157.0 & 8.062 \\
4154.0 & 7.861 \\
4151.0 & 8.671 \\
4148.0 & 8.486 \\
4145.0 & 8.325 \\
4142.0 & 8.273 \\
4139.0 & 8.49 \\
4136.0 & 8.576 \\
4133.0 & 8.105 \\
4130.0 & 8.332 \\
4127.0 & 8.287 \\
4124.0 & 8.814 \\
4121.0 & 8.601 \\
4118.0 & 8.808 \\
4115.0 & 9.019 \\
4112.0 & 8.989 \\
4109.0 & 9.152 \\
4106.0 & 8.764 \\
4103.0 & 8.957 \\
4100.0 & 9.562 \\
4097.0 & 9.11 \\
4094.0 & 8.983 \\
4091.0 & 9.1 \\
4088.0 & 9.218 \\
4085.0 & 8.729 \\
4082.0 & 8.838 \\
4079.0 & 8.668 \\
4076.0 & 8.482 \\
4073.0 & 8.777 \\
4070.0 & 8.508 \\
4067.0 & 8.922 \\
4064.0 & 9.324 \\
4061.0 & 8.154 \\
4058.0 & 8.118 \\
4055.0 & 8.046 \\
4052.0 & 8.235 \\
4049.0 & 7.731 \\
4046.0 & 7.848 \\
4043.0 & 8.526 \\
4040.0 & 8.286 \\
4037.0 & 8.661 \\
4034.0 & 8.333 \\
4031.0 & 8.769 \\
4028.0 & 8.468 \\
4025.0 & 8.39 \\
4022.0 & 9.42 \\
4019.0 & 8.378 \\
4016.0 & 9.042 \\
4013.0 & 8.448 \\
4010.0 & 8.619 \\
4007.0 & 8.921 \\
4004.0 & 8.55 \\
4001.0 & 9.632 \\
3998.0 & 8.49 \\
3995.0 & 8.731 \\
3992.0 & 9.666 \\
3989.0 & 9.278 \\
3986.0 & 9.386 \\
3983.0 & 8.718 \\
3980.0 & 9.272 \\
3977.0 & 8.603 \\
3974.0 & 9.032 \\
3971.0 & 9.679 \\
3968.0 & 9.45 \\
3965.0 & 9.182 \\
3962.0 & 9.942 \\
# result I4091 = -2.2 A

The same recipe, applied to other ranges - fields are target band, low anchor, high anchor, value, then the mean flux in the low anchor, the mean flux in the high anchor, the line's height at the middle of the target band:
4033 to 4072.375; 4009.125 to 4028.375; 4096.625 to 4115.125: 2.1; 8.7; 9.08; 8.85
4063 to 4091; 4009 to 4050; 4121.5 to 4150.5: -1.2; 8.5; 8.43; 8.47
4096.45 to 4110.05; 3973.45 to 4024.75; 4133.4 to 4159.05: -1.0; 8.94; 8.33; 8.51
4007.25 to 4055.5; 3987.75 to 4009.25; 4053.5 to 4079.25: 1.8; 9.02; 8.55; 8.79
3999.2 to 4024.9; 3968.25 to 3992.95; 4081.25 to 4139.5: 0.8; 9.21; 8.83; 9.11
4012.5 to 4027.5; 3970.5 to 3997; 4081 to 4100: 0.6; 9.12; 9.05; 9.09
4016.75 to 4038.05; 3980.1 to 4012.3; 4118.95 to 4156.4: 0.5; 9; 8.4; 8.87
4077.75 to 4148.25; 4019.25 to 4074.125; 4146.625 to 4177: -4.5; 8.47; 8.07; 8.24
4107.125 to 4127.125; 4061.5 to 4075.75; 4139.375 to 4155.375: -0.8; 8.8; 8.34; 8.51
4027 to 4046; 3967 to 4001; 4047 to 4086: 0.6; 9.14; 8.49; 8.73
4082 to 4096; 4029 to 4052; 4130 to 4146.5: -1.1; 8.31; 8.35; 8.33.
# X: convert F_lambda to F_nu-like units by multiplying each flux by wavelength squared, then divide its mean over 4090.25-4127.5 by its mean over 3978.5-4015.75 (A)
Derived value 1.05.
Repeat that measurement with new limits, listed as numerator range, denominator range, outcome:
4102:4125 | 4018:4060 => 1.10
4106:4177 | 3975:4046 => 1.02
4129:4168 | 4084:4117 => 0.94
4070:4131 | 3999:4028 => 1.05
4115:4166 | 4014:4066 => 1.04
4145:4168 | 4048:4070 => 1.03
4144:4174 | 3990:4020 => 0.99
